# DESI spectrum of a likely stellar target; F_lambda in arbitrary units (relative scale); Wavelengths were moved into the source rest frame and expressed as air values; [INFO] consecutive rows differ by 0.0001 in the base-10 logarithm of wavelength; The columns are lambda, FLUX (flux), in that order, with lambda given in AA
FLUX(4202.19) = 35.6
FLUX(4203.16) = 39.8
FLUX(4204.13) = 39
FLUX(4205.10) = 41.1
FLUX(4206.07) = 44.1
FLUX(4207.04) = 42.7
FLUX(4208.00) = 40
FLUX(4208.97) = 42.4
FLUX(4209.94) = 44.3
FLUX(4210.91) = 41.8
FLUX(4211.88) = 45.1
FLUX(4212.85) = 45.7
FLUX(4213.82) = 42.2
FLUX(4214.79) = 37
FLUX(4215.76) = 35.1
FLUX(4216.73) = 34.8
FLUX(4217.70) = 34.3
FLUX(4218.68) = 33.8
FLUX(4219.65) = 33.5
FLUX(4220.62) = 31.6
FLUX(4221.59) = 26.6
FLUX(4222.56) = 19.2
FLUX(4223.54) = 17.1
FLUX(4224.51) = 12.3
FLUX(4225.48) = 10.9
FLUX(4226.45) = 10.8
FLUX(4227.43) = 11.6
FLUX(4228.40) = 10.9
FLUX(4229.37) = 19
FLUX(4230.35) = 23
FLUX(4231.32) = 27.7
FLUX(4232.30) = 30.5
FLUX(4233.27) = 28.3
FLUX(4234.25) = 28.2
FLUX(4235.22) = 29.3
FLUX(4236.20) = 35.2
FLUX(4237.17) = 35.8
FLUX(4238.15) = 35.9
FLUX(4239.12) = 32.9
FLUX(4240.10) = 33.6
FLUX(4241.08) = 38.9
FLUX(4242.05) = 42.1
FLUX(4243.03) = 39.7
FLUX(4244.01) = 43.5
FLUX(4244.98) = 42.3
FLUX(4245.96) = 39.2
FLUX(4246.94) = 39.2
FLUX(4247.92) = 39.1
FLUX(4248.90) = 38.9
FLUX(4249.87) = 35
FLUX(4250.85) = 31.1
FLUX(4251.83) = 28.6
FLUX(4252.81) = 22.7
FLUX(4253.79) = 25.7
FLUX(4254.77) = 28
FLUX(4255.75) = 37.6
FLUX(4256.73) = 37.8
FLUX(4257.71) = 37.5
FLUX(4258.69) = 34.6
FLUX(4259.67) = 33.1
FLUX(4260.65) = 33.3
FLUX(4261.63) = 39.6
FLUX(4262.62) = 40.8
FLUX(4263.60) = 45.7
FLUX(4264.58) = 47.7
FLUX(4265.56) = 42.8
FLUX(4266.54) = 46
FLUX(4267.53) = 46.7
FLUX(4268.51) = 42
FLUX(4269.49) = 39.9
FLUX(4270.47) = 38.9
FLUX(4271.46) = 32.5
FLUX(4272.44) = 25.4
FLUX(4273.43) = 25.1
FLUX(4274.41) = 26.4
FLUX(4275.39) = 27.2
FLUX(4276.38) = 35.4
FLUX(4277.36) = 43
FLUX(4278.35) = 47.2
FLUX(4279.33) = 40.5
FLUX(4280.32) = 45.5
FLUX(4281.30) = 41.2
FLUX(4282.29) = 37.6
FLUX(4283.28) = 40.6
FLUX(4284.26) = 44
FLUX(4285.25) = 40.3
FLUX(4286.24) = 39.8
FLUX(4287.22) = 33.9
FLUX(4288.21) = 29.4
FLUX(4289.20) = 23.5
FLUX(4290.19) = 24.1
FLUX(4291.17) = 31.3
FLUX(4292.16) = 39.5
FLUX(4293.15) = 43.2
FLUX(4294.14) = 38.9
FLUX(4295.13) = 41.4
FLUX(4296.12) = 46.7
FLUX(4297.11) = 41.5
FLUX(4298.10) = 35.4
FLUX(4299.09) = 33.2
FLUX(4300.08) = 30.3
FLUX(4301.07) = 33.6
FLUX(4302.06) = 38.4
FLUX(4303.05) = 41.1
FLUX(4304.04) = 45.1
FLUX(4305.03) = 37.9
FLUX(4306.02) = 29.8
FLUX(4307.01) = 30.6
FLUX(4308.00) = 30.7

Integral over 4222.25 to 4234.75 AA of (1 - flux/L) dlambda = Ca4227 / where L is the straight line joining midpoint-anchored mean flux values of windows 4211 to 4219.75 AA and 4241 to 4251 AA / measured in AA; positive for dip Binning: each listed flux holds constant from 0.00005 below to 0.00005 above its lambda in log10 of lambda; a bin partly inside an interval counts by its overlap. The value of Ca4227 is 6.3 AA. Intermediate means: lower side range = 38.3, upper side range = 39.3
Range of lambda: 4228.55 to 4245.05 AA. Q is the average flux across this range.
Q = 32.6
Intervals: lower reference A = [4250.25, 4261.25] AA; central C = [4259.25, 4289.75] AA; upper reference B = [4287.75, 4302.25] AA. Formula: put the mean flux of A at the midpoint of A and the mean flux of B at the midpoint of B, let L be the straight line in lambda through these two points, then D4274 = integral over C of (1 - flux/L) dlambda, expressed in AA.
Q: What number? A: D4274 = -4.0 AA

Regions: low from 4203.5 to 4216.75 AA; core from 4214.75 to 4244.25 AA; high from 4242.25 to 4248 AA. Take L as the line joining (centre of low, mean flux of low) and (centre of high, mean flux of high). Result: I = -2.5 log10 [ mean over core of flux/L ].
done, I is 0.40 mag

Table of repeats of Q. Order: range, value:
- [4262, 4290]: 38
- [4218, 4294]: 33.5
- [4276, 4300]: 38.1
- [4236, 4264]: 36.1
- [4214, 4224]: 30.7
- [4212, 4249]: 30.8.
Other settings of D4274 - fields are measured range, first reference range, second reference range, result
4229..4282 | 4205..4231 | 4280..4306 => -2.6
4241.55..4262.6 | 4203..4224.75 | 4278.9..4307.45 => 0.5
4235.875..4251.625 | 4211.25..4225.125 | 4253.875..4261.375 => -1.9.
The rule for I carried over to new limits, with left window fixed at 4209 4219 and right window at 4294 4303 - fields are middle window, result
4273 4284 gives 0.02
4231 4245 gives 0.13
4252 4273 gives 0.05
